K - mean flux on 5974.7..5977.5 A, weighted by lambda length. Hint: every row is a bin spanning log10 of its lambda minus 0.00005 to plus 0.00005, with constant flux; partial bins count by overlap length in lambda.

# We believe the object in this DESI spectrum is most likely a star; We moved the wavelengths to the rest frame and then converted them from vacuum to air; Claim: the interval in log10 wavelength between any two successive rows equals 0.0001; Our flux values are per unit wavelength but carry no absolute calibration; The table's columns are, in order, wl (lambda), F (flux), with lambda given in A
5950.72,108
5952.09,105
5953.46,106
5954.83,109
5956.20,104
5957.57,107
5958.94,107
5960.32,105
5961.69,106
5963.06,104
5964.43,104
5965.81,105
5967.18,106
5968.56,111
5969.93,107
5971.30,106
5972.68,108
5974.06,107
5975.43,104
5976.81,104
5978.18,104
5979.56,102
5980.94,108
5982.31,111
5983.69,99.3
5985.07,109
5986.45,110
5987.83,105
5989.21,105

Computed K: 104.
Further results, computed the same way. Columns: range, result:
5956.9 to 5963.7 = 106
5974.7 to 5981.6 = 104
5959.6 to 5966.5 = 105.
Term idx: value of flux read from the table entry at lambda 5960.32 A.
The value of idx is 105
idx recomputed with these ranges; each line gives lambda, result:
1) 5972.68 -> 108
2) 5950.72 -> 108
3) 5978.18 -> 104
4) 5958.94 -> 107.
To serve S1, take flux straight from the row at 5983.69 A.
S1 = 99.3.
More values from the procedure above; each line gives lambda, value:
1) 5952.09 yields 105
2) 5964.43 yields 104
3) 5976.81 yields 104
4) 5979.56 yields 102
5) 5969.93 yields 107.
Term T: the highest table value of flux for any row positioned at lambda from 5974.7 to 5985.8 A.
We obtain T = 111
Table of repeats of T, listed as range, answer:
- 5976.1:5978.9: 104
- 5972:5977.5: 108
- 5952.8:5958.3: 109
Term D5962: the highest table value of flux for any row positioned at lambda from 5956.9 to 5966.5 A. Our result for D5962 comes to 107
